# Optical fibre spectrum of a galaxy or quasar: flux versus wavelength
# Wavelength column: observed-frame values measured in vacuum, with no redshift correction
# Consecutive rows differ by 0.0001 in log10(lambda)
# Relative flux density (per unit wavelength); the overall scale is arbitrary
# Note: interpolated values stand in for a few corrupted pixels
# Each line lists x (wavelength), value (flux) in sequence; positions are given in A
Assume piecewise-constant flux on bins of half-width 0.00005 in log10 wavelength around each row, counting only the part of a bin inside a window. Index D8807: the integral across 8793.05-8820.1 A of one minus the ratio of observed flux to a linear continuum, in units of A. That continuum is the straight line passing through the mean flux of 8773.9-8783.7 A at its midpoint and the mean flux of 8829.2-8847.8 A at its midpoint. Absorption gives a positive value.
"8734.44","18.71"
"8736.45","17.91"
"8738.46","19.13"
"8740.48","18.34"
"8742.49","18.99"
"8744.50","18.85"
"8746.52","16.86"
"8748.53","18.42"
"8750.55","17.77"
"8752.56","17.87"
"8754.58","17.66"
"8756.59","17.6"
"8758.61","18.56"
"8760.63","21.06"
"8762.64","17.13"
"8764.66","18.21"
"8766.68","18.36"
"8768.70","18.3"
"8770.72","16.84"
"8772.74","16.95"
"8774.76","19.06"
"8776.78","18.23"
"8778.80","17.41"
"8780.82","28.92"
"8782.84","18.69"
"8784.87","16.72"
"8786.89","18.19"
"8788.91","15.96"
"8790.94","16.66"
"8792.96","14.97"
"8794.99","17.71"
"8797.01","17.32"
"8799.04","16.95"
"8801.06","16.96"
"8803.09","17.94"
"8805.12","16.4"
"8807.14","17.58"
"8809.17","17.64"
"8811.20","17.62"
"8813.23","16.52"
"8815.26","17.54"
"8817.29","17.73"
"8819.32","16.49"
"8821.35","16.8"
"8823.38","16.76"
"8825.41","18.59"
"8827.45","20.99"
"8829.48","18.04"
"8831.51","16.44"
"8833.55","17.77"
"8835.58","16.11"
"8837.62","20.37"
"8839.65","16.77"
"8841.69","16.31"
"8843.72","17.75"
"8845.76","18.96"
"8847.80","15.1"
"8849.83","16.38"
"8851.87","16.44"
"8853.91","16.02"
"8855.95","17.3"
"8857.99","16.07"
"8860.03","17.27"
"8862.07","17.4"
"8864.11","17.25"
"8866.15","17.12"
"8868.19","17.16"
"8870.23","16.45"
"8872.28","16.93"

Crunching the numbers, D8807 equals 2.69 A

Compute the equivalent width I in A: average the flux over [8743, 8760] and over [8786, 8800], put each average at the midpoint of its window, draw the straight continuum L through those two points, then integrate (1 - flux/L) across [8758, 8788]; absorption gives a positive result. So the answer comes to -2.5 A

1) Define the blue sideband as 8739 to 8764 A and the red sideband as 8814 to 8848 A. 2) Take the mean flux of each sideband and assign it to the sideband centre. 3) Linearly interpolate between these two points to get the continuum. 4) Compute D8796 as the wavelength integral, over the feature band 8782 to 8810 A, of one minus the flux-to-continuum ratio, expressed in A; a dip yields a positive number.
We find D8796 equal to 1.2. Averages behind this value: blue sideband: 18.3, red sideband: 17.6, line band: 17.1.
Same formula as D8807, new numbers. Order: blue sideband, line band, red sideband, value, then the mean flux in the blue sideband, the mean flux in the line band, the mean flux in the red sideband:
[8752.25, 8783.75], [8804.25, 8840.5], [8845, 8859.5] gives -0.42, 18.8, 17.6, 16.6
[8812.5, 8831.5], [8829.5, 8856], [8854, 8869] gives 0.38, 17.7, 17.1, 17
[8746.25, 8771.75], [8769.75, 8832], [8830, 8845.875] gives 0.00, 18.1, 17.8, 17.5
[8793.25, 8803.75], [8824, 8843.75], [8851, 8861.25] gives -1.23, 17.2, 17.9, 16.6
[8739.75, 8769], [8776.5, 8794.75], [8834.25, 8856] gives -0.55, 18.3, 18.4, 17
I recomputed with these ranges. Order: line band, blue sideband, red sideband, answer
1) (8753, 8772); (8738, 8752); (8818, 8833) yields 0.0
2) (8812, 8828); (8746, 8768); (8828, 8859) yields -0.2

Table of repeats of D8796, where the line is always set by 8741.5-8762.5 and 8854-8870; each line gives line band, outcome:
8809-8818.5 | 0.1 A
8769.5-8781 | -0.5 A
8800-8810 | 0.2 A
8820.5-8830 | -0.5 A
